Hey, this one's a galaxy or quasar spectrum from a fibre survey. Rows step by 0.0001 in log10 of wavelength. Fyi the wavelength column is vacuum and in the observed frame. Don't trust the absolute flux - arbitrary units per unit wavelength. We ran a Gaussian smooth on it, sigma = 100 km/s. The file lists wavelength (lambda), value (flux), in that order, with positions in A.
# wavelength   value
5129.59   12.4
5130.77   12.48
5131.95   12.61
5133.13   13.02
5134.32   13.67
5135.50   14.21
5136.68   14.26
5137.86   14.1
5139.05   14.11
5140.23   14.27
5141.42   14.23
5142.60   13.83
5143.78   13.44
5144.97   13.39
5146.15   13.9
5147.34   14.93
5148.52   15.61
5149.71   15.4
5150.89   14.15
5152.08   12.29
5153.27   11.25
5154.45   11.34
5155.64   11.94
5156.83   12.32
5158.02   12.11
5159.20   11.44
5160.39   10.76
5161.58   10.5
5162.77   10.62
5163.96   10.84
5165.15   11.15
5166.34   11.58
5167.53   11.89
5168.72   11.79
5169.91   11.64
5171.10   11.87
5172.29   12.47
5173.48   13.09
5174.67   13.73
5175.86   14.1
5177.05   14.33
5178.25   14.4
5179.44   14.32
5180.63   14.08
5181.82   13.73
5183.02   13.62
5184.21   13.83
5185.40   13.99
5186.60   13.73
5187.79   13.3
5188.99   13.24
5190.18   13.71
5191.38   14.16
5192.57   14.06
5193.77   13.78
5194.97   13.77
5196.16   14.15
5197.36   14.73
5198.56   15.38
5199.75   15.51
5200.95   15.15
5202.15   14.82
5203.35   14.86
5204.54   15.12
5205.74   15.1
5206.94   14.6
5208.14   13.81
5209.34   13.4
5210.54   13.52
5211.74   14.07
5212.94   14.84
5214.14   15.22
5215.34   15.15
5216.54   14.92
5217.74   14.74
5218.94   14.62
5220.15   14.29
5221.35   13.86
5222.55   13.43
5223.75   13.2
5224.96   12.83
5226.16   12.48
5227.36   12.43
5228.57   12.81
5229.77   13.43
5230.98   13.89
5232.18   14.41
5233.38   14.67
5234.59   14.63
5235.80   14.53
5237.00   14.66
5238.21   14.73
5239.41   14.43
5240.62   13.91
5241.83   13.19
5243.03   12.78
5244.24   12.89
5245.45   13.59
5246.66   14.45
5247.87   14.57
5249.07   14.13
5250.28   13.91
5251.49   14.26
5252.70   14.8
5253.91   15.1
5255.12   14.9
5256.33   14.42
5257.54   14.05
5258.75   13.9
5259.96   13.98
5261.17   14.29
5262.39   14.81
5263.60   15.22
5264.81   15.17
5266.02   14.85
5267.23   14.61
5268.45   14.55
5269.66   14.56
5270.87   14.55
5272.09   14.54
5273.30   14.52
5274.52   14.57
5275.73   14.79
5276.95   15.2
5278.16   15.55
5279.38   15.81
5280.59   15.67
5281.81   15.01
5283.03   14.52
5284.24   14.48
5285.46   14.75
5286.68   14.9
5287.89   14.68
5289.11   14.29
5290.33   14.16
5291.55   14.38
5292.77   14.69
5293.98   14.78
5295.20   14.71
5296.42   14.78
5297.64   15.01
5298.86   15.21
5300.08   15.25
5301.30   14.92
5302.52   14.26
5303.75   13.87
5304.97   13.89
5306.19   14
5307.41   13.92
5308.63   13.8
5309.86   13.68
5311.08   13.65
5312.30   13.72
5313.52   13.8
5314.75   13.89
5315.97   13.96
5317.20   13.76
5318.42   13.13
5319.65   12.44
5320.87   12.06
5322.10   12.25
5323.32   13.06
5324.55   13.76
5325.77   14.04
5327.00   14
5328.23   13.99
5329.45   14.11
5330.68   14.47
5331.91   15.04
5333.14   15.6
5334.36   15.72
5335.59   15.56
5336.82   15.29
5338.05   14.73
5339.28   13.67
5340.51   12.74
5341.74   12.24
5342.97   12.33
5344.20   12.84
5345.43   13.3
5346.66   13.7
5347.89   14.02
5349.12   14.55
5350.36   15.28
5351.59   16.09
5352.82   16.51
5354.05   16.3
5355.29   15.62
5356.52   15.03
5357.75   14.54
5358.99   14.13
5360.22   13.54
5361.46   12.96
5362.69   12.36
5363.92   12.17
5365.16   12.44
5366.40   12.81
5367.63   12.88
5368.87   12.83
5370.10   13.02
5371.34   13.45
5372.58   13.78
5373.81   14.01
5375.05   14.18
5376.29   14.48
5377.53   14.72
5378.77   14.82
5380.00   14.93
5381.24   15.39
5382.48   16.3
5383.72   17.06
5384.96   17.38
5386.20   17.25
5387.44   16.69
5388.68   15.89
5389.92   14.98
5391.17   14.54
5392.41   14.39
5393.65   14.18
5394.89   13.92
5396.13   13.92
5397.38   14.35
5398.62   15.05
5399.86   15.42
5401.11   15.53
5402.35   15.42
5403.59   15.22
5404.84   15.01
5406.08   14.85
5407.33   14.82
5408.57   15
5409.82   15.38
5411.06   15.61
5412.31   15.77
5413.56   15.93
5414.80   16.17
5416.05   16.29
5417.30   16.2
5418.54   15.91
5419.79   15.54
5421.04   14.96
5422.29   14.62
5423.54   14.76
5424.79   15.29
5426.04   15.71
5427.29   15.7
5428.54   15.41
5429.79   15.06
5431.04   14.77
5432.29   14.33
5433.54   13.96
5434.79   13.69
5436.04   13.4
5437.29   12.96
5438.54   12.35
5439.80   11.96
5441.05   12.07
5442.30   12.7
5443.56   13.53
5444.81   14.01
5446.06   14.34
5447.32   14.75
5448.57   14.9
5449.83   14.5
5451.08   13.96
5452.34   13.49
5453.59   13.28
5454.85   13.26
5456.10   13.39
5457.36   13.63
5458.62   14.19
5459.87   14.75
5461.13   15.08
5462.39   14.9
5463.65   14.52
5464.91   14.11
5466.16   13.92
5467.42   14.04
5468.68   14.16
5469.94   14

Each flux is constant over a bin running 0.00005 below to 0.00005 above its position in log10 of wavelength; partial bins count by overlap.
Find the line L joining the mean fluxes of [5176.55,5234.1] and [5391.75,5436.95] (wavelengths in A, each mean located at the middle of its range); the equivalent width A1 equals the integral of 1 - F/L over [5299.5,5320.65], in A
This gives 1.1 A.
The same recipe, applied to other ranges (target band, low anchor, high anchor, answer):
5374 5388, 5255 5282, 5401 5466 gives -1.0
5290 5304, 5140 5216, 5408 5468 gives -0.8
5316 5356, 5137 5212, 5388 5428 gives 1.4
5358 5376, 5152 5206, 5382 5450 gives 1.6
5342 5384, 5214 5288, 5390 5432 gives 2.2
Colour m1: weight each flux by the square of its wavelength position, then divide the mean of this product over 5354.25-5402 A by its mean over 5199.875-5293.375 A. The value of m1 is 1.06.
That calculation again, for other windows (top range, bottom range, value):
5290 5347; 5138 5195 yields 1.13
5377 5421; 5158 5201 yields 1.27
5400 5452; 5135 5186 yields 1.24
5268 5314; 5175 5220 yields 1.05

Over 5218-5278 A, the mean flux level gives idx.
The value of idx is 14.2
